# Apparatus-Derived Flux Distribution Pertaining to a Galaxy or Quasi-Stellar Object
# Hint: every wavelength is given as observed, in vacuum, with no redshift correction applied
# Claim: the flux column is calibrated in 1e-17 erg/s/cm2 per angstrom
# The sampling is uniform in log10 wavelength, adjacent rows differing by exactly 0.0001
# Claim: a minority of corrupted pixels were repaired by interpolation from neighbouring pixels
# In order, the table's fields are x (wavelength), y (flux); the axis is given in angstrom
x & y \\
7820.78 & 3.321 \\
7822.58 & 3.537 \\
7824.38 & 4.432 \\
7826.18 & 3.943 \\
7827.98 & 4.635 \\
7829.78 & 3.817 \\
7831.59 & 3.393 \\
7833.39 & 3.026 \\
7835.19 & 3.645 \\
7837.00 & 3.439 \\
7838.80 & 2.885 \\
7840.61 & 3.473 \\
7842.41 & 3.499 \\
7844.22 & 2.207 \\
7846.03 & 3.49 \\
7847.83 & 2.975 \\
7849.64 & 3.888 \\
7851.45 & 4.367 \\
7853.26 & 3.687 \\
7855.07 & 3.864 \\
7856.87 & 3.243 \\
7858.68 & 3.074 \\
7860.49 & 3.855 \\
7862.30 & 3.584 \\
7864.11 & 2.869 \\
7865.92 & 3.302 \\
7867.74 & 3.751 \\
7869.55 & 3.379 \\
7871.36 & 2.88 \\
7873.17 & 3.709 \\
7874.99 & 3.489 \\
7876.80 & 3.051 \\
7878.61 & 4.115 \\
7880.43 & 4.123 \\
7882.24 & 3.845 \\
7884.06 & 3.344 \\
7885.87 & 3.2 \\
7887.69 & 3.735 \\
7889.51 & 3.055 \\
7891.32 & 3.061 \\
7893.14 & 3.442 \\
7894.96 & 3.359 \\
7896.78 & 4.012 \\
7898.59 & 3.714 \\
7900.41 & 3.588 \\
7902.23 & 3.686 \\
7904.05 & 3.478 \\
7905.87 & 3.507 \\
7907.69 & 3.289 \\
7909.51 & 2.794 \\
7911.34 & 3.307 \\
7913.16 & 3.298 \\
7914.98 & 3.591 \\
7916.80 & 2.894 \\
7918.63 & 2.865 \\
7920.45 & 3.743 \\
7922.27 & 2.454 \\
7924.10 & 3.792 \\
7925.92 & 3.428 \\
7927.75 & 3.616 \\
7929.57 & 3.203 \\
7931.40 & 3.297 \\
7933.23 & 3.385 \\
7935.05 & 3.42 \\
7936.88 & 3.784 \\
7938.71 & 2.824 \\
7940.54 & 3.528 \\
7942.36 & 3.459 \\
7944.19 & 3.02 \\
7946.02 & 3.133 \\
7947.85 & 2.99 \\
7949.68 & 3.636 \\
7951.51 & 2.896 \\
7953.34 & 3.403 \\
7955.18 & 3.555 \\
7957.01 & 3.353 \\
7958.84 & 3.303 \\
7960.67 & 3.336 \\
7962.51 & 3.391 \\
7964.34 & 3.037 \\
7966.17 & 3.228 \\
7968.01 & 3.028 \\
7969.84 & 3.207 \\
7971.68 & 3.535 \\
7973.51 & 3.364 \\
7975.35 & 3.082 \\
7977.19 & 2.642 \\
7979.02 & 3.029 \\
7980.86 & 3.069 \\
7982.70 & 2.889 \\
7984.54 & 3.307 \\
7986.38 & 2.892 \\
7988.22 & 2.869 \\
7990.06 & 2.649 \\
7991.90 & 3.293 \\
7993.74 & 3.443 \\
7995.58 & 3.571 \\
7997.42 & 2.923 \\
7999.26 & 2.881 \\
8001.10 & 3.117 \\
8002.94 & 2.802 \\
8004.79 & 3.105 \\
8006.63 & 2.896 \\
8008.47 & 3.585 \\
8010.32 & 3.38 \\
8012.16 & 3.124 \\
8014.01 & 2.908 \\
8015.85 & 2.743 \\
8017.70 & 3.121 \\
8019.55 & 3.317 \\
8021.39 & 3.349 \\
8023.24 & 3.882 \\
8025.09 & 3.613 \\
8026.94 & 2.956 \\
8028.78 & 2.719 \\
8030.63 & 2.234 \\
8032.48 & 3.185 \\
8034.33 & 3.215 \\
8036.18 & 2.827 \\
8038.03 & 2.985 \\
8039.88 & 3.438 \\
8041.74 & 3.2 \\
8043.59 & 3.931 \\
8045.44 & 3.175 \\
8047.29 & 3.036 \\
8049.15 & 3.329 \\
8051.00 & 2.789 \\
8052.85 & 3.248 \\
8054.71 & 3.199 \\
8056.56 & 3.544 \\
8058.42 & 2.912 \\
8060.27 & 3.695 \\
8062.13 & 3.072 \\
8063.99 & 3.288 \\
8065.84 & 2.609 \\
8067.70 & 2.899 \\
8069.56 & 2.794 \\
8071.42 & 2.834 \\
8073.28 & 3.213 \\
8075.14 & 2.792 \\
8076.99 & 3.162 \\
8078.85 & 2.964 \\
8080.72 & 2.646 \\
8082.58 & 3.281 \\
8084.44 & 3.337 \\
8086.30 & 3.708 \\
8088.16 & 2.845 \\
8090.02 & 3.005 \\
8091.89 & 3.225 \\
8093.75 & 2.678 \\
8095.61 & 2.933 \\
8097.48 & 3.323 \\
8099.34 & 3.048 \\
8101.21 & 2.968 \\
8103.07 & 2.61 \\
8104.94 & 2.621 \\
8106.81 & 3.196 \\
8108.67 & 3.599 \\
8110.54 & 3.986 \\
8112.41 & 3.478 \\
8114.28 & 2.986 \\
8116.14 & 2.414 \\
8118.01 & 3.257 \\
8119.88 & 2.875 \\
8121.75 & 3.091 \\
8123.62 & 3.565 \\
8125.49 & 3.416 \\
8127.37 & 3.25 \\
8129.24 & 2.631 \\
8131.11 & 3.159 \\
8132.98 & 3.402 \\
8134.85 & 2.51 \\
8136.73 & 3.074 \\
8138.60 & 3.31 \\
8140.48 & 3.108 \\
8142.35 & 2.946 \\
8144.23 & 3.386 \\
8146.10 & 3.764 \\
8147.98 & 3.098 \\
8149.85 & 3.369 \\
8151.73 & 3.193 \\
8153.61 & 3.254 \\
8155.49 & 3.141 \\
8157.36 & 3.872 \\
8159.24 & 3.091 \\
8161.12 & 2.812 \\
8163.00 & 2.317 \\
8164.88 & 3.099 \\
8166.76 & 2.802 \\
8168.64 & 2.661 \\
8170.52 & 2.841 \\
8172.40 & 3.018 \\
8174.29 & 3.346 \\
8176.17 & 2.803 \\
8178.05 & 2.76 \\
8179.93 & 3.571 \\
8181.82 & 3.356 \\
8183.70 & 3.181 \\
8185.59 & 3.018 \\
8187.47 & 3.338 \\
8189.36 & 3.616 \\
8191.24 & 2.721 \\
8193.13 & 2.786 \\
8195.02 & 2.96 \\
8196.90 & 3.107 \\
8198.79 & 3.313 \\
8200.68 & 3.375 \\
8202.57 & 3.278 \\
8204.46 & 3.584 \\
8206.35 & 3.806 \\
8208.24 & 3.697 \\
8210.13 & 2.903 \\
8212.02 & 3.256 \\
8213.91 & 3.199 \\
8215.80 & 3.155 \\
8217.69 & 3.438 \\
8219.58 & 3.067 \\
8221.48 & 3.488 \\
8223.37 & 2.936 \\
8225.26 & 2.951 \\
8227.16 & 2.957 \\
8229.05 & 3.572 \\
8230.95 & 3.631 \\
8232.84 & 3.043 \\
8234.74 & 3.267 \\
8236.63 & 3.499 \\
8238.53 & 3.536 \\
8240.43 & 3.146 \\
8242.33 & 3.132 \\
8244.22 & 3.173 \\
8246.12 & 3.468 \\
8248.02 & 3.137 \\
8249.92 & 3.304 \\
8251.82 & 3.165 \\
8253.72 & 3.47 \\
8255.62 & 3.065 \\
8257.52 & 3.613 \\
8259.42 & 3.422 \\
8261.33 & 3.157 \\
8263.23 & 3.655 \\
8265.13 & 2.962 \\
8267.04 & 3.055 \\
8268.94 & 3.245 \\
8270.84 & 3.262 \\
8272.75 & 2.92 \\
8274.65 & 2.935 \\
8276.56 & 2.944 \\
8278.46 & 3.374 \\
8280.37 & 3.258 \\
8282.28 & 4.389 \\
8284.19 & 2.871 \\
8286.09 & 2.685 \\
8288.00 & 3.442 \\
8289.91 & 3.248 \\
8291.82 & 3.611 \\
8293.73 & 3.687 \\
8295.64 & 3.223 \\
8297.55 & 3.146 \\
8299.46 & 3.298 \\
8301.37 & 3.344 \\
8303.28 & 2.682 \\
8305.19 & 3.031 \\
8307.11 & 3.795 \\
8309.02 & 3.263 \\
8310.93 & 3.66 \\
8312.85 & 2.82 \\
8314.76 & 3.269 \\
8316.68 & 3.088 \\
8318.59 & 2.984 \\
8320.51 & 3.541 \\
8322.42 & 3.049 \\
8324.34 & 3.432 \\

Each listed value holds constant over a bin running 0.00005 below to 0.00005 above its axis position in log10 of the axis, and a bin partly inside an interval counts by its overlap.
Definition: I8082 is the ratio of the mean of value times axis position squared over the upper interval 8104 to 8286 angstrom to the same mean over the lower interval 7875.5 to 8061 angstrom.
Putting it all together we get 1.04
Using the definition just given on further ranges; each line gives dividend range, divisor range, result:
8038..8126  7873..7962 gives 0.96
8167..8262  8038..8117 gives 1.07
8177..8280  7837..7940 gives 1.03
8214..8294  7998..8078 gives 1.10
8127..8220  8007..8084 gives 1.04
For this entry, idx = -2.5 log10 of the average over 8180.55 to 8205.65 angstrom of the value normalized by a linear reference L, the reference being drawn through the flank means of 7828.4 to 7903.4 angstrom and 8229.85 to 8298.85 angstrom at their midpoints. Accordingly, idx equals 0.035 mag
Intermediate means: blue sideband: 3.47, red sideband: 3.28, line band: 3.21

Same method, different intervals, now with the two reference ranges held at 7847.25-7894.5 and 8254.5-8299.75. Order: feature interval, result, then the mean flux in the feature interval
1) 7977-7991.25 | 0.17 mag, 2.94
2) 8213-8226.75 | 0.05 mag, 3.17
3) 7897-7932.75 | 0.04 mag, 3.36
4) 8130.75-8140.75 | 0.09 mag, 3.09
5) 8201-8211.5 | -0.04 mag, 3.44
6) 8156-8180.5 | 0.12 mag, 2.99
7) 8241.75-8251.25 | 0.01 mag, 3.25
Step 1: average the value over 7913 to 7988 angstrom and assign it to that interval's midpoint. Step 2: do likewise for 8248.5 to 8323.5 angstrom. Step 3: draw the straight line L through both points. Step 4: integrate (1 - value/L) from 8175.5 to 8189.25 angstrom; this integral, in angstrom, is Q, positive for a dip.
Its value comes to 0.3 angstrom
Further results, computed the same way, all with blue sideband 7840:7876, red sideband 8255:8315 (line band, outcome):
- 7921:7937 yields 0.2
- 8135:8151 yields 0.5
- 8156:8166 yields 0.8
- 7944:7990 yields 3.1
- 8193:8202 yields 0.4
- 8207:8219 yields 0.0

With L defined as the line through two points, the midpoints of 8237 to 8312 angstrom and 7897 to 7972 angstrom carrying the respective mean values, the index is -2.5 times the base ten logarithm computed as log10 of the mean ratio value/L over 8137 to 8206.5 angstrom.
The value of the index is 0.05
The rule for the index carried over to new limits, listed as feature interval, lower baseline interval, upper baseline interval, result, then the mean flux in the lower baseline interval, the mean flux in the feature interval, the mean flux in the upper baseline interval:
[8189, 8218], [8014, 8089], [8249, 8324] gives -0.01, 3.12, 3.25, 3.26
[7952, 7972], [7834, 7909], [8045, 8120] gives 0.00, 3.46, 3.29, 3.09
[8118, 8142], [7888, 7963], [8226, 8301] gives 0.06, 3.34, 3.12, 3.28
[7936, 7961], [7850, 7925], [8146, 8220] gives 0.03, 3.45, 3.3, 3.17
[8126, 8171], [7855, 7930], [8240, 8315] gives 0.07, 3.42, 3.09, 3.26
